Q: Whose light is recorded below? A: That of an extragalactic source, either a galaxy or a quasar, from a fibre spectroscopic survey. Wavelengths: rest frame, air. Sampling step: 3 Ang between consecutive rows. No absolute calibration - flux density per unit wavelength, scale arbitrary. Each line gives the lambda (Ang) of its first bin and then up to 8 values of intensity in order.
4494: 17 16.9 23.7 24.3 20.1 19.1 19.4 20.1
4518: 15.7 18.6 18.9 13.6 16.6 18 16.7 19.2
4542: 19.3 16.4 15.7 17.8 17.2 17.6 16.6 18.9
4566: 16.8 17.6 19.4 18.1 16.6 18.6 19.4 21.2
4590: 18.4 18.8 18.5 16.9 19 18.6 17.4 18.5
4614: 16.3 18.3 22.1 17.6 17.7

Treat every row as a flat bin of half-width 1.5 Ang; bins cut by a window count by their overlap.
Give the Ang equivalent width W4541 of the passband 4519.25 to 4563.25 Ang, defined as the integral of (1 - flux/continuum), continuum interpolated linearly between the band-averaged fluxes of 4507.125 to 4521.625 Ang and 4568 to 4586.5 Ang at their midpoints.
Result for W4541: 2.8 Ang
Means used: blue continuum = 18.6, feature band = 17.4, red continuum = 18.5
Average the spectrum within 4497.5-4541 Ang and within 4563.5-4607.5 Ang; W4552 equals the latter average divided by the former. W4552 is 1.0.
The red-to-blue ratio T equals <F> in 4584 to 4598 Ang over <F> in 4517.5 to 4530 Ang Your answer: 1.14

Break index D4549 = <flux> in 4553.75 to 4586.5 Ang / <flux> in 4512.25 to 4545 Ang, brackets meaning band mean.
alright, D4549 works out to 1.02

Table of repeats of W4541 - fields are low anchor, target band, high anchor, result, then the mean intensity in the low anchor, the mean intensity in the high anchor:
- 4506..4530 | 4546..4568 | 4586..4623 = 1.2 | 18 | 18.6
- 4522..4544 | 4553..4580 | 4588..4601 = 0.4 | 17.5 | 18.3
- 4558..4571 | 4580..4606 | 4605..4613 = -1.5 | 17.6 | 18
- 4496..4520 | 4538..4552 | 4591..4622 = 1.3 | 19.9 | 18.4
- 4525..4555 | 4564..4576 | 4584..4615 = -0.2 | 17.1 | 18.4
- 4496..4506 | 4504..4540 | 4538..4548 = 3.1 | 21.6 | 17.9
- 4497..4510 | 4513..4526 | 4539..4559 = 1.2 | 21.3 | 17.5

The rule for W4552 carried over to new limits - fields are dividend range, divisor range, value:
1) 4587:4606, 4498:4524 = 0.93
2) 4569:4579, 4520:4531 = 1.07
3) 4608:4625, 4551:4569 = 1.06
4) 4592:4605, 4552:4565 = 1.04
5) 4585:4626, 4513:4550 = 1.06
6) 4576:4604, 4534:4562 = 1.07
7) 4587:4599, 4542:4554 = 1.10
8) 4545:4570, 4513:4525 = 0.94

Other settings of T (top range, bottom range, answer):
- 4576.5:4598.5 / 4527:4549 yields 1.09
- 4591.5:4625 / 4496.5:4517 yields 0.89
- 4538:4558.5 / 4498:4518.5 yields 0.86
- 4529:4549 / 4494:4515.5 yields 0.86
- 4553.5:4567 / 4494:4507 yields 0.84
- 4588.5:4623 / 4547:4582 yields 1.05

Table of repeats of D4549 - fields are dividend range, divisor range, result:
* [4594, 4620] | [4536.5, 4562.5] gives 1.04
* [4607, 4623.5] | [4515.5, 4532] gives 1.09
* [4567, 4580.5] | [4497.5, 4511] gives 0.84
